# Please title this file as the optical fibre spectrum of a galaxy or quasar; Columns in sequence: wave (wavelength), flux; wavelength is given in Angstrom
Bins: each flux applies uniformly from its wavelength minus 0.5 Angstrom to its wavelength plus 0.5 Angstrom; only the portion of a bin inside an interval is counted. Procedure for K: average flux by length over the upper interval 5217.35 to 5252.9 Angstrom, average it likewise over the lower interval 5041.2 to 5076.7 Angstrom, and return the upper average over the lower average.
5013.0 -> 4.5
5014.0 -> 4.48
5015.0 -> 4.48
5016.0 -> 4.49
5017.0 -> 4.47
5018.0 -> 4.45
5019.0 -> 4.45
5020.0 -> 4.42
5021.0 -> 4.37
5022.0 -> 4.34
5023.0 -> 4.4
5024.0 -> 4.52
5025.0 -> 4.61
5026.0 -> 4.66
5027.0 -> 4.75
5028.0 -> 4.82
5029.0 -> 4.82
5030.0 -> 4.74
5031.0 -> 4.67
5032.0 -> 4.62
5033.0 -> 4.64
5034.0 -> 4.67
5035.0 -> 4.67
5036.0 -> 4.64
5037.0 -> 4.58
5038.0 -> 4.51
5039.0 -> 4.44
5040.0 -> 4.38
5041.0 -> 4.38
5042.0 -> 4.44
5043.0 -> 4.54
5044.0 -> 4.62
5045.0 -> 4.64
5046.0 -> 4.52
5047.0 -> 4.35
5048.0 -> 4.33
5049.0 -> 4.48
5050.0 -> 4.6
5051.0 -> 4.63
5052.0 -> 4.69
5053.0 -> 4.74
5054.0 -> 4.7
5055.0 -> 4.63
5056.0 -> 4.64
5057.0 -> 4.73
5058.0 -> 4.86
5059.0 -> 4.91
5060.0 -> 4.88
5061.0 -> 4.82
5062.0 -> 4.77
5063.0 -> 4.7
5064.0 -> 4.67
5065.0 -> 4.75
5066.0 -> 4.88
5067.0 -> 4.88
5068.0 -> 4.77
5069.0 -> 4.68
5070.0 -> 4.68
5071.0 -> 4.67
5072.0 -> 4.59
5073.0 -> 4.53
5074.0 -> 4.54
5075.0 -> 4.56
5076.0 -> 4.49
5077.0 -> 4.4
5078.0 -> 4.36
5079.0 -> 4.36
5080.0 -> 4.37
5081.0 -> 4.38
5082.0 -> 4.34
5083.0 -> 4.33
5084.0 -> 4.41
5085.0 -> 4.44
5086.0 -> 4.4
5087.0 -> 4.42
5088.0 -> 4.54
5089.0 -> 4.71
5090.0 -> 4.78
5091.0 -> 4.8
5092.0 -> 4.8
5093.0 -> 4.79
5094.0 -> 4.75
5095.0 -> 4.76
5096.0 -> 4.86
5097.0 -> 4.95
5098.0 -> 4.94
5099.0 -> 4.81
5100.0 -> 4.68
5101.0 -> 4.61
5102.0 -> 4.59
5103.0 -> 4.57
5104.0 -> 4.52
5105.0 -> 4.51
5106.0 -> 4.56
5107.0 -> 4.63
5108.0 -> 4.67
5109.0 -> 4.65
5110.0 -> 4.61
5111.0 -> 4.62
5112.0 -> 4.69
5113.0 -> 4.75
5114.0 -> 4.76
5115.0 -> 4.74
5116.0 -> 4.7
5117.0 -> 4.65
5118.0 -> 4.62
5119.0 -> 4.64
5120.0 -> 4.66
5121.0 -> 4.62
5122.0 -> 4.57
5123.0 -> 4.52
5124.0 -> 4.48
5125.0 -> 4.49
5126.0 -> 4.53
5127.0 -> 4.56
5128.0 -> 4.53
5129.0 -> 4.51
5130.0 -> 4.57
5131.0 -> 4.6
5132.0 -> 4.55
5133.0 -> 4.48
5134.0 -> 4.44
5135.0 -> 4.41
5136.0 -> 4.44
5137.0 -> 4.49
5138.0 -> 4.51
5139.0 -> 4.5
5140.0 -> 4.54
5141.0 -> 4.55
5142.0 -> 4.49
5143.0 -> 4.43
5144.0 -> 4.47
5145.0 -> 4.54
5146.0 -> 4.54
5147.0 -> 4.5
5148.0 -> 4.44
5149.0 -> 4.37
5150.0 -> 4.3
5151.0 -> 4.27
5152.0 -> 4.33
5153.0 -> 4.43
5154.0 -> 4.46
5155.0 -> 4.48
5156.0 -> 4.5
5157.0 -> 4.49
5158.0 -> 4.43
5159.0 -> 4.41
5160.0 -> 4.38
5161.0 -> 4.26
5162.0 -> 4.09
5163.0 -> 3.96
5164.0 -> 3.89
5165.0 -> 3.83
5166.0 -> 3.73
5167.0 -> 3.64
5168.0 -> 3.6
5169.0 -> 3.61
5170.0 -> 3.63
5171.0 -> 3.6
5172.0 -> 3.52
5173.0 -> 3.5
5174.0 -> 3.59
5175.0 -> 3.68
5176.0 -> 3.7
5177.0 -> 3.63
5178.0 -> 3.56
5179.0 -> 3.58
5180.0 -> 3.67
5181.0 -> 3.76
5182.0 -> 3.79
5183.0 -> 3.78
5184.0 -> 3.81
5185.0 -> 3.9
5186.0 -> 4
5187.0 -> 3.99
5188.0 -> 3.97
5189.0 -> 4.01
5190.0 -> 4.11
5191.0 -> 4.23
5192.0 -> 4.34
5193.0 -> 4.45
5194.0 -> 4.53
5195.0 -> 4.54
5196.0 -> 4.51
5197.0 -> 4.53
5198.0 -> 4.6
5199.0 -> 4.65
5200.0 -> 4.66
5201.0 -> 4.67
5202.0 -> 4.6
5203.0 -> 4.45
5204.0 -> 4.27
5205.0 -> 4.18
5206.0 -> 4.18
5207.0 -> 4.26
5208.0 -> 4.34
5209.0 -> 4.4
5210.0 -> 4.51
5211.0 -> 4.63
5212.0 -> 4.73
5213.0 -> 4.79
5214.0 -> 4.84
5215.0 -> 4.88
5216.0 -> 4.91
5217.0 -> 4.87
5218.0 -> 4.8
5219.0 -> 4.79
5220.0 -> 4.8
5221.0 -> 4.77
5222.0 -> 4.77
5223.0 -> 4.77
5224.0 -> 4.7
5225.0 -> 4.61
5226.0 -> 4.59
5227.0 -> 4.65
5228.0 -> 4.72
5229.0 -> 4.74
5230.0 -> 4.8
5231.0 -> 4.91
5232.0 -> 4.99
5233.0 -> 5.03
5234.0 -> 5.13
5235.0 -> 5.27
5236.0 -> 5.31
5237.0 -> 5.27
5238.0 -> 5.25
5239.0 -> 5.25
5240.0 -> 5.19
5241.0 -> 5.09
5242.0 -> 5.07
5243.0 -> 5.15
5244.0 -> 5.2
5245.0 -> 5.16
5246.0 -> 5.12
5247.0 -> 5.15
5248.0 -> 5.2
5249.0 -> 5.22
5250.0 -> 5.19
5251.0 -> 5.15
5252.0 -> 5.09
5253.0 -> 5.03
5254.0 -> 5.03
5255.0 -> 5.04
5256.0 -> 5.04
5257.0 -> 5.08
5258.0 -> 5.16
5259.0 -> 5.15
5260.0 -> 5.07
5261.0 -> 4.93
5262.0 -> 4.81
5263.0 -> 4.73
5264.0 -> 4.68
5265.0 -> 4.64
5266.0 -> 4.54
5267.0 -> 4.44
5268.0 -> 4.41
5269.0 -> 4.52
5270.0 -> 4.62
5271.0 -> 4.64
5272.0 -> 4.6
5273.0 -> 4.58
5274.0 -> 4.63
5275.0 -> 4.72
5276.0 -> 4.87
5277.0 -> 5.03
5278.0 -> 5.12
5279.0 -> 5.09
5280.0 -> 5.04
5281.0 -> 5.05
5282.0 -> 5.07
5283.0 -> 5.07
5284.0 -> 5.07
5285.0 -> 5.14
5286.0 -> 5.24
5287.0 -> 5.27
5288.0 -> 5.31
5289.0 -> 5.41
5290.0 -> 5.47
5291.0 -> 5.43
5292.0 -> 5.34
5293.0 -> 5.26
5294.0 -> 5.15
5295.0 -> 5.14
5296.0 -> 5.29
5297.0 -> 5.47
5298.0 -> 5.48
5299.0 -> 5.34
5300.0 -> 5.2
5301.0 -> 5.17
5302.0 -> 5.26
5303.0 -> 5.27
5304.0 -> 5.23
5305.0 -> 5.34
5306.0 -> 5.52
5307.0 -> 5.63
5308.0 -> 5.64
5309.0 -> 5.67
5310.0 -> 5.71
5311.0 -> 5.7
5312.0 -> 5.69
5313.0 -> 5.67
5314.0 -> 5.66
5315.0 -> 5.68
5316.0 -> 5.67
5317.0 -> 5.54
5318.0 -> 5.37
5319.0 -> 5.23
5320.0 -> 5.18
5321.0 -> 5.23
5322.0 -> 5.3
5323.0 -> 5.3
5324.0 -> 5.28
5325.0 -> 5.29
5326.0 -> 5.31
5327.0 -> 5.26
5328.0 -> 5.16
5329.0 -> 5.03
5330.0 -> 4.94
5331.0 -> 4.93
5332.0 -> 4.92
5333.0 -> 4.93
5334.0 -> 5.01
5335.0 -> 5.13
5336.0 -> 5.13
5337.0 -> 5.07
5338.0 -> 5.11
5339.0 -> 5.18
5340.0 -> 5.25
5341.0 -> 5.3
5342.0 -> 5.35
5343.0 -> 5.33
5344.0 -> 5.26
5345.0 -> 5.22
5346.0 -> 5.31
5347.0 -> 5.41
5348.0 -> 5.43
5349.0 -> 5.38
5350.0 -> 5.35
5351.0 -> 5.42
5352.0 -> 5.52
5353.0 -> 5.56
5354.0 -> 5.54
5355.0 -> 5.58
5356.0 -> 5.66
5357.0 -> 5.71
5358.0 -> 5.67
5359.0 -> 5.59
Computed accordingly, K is 1.07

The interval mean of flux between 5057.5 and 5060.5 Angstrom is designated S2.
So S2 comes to 4.88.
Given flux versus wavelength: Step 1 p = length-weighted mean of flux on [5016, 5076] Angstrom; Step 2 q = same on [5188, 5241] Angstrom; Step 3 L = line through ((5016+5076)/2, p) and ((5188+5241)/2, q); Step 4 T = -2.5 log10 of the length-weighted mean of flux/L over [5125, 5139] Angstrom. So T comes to 0.03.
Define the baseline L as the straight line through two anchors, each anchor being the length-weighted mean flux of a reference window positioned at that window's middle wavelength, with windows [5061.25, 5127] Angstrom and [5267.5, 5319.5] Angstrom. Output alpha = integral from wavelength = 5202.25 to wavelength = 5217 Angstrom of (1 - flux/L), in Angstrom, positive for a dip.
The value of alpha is 1.3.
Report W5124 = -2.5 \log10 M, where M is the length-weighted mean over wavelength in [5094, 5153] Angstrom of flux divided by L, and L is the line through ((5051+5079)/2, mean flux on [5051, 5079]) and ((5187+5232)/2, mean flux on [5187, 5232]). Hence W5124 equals 0.01 mag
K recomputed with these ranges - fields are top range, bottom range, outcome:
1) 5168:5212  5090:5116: 0.87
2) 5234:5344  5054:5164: 1.13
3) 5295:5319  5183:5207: 1.27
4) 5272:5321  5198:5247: 1.10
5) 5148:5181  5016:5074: 0.86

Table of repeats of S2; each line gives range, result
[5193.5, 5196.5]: 4.53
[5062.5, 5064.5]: 4.69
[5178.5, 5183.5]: 3.72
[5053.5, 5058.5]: 4.71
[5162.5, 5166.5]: 3.85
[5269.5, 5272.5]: 4.62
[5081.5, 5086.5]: 4.38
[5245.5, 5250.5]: 5.18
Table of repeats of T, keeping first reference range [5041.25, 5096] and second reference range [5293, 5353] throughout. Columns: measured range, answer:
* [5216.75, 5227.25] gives 0.07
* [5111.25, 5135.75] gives 0.04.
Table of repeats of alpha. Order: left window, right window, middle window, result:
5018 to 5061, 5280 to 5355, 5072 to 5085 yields 0.7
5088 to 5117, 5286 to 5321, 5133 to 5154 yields 1.7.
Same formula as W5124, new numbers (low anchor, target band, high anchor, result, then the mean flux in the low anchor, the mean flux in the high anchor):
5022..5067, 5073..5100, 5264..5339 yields 0.03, 4.64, 5.17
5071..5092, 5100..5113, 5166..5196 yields -0.07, 4.5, 3.86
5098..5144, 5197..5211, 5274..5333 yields 0.10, 4.58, 5.28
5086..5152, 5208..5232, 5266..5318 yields 0.05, 4.59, 5.2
